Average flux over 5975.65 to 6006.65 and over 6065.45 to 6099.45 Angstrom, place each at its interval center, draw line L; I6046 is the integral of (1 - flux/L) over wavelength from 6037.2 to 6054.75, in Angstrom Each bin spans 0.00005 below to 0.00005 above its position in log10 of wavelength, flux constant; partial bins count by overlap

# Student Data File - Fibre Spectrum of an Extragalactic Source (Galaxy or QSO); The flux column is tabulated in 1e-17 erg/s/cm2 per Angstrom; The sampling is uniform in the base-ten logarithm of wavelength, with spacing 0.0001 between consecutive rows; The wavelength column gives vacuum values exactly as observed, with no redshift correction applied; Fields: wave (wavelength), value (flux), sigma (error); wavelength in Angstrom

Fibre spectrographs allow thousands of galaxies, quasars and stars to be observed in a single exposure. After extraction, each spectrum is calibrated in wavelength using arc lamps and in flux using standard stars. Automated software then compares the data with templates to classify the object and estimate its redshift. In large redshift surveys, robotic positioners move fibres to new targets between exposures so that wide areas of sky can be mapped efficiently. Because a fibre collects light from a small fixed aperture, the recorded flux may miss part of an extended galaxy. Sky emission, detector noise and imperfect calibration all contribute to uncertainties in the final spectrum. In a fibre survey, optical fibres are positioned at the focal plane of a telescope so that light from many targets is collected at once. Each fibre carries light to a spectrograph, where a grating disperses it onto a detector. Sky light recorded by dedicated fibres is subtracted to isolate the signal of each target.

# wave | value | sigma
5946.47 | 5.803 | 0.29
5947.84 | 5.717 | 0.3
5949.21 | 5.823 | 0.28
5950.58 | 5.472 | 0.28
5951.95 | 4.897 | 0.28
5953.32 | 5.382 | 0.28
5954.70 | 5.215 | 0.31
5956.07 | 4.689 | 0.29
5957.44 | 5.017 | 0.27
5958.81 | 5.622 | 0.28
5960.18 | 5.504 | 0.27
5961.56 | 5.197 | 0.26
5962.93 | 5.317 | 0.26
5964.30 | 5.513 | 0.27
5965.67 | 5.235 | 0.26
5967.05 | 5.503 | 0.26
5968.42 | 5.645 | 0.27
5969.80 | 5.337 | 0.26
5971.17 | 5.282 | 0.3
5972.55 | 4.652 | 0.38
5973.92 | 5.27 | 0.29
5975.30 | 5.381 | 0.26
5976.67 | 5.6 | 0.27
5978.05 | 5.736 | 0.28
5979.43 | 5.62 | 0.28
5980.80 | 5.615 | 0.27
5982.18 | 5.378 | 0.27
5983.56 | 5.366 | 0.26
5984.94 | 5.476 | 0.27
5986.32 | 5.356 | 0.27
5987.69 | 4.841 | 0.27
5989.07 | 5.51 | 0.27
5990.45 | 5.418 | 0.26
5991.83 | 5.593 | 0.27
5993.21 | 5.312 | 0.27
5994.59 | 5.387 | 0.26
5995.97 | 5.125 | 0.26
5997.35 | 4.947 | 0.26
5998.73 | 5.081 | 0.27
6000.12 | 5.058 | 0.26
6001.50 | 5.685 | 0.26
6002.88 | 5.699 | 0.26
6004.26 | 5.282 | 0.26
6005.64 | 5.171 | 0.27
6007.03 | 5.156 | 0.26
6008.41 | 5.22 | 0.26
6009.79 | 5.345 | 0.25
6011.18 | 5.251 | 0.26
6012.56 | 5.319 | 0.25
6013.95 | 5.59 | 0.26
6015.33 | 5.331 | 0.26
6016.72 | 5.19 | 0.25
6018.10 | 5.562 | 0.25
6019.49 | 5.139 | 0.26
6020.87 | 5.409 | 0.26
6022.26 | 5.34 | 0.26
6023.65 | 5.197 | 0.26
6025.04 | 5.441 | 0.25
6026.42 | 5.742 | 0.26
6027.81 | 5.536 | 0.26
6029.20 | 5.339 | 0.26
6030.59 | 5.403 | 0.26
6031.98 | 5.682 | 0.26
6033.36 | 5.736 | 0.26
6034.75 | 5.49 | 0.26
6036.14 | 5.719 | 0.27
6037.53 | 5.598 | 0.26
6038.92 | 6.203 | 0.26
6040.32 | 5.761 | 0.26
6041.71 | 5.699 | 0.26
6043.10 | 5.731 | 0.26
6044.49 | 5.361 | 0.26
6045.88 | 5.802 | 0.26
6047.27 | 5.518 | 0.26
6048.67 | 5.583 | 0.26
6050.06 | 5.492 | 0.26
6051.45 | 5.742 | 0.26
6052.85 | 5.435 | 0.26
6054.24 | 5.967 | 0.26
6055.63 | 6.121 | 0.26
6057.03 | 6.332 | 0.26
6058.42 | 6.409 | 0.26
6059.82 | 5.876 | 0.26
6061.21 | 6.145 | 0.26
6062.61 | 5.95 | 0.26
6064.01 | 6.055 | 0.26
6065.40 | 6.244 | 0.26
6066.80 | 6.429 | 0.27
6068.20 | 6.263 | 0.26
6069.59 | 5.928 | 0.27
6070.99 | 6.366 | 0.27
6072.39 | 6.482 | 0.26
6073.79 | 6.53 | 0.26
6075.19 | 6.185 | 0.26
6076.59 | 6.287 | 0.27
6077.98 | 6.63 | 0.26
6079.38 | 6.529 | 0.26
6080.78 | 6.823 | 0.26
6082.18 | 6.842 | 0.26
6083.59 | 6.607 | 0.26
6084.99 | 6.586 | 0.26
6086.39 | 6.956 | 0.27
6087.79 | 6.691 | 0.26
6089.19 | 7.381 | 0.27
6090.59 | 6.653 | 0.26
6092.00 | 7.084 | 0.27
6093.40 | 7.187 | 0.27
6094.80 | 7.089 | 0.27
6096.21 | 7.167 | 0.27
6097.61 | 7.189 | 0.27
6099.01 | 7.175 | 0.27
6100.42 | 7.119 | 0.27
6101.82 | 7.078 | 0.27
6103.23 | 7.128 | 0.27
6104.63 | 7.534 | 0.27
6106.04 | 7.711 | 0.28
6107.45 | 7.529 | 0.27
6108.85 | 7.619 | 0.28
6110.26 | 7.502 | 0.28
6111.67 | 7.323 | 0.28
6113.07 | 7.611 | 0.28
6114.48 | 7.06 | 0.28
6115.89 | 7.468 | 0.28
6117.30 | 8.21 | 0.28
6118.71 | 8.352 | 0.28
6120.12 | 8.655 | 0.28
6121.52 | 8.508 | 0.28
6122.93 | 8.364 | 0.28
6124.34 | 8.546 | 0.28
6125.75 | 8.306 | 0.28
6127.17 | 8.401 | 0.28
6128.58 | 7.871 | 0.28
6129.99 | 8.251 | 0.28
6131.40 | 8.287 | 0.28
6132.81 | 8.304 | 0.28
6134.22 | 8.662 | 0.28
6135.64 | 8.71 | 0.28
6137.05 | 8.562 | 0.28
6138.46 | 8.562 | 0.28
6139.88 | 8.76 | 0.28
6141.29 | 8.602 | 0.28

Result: 1.4 Angstrom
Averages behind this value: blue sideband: 5.37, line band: 5.68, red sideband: 6.7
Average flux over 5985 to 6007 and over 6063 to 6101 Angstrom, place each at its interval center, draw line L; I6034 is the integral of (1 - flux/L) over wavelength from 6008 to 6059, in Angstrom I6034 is 2.7 Angstrom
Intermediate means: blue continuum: 5.3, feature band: 5.59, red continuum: 6.68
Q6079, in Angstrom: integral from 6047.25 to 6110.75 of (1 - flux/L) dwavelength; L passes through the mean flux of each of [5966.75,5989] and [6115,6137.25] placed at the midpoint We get 6.88 Angstrom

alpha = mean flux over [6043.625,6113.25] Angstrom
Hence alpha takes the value 6.58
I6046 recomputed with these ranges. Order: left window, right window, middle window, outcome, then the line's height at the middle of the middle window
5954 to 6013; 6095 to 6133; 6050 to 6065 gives 1.6 Angstrom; 6.71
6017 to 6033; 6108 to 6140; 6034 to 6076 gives 2.1 Angstrom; 6.26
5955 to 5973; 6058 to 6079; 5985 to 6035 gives 3.0 Angstrom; 5.71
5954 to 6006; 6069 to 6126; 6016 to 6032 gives 1.7 Angstrom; 6.04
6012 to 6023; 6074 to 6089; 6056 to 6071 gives 0.3 Angstrom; 6.28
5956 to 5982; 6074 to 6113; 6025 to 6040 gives 1.4 Angstrom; 6.22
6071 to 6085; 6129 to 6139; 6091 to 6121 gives 0.1 Angstrom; 7.5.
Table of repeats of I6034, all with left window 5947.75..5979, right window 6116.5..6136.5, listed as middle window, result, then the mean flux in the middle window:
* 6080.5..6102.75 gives 2.17 Angstrom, 6.98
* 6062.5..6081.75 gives 2.66 Angstrom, 6.36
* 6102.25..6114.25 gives 0.86 Angstrom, 7.47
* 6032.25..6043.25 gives 1.62 Angstrom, 5.74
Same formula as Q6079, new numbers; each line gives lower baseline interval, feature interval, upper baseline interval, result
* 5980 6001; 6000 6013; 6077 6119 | 0.6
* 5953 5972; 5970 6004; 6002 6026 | -0.2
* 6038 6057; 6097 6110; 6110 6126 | 0.3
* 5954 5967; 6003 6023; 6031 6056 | 0.8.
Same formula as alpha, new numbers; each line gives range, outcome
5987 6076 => 5.63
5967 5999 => 5.35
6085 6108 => 7.15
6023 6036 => 5.52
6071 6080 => 6.44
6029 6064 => 5.78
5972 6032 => 5.36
